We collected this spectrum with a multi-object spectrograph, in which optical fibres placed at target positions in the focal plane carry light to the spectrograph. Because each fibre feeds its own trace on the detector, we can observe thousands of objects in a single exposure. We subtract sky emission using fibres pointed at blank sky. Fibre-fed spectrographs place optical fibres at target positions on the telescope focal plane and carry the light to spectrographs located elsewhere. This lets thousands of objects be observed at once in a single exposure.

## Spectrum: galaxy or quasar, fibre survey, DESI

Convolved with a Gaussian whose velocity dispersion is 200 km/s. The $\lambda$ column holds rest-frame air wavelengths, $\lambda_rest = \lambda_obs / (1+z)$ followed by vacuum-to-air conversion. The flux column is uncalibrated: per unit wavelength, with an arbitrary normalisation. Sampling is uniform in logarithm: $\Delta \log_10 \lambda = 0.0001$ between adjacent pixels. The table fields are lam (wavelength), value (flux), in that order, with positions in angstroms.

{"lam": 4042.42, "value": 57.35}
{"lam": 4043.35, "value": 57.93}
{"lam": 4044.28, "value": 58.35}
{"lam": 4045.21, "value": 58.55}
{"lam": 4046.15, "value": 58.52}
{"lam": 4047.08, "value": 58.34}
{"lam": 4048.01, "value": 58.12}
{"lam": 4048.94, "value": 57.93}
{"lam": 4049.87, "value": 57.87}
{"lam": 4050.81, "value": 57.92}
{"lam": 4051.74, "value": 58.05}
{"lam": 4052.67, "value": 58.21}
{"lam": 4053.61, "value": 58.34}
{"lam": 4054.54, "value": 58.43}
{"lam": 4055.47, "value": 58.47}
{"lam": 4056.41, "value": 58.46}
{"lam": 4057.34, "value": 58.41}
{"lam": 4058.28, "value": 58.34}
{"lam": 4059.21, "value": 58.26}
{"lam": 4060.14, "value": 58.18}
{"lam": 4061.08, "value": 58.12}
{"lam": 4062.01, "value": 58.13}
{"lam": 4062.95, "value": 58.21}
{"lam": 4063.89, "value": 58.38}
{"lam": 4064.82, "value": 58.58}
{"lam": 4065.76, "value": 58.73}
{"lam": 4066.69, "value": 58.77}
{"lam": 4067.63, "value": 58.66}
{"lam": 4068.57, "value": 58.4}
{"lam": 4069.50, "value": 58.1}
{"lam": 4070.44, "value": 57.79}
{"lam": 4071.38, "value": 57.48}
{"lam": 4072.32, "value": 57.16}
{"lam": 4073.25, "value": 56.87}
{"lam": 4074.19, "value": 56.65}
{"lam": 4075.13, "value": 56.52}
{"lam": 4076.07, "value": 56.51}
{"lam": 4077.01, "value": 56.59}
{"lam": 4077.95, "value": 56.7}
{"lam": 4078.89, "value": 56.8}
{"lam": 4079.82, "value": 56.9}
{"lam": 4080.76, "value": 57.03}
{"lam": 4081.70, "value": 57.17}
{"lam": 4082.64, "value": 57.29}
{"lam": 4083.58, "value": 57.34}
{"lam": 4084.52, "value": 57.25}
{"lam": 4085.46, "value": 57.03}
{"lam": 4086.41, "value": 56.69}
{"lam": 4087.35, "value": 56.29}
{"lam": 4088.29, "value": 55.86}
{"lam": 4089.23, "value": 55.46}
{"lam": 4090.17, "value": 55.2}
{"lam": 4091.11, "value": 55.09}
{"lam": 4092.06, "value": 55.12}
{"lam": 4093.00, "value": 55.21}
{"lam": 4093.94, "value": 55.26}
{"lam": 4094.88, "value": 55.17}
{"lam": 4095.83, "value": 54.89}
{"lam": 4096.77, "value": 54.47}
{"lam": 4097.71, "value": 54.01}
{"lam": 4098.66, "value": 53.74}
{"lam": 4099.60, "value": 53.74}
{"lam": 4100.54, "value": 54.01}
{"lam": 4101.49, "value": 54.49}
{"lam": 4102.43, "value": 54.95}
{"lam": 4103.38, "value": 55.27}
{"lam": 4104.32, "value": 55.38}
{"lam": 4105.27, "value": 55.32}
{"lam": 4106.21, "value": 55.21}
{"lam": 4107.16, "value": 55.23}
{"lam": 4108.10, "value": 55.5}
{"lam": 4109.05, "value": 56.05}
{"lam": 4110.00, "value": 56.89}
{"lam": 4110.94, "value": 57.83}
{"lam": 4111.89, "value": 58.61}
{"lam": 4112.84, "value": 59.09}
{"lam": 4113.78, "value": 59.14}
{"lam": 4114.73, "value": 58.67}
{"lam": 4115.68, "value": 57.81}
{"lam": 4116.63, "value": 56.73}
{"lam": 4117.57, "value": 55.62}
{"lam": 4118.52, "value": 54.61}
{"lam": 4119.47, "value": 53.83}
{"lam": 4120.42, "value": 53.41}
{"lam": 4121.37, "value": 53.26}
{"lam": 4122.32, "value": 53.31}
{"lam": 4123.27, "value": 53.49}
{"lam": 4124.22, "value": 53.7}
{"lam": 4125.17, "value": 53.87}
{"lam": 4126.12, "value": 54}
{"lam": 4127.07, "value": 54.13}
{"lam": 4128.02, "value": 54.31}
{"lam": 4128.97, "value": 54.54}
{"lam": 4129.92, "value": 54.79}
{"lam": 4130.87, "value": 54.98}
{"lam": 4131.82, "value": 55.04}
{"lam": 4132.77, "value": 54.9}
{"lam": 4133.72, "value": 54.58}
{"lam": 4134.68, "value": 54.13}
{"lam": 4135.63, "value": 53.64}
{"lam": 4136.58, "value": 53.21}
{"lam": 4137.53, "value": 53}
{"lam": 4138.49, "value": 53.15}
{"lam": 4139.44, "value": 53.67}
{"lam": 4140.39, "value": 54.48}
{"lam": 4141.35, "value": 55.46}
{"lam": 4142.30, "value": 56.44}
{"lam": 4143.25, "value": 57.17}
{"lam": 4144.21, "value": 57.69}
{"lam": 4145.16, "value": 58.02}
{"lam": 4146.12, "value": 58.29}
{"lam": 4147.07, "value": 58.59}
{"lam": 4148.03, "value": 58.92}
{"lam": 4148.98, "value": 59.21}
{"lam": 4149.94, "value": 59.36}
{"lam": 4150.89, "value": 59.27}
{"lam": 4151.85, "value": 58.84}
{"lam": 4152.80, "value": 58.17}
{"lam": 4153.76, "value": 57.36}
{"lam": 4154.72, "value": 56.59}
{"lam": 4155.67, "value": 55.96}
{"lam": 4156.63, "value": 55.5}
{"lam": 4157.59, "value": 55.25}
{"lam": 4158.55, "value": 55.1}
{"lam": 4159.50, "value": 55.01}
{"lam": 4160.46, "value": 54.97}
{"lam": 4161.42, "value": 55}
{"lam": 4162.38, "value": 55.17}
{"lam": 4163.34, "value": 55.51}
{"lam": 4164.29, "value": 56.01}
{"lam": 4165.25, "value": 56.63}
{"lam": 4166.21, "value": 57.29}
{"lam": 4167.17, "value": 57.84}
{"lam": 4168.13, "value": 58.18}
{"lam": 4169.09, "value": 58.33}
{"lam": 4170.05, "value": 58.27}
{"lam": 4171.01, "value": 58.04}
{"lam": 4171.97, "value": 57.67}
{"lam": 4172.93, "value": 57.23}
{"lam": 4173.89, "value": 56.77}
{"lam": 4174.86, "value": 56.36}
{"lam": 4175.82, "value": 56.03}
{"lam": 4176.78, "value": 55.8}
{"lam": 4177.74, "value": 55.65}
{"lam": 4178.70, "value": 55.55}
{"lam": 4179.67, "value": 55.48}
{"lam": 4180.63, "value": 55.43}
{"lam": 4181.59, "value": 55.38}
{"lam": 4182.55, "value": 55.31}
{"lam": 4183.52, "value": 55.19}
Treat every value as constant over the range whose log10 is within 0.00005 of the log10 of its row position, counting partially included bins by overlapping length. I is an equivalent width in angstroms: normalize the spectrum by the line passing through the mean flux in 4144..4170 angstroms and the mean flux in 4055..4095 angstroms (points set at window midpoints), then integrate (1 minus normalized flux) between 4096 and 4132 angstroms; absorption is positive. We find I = 1.22 angstroms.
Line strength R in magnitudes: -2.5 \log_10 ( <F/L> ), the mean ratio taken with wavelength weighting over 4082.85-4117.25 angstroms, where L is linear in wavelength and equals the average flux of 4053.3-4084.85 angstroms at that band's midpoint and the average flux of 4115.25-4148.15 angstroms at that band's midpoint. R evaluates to 0.01 mag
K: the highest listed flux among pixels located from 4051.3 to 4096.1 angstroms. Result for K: 58.77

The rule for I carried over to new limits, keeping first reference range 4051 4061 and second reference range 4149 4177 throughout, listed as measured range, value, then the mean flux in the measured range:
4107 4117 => 0.0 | 57.5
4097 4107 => 0.5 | 54.6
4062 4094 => 0.6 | 57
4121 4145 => 1.2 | 54.5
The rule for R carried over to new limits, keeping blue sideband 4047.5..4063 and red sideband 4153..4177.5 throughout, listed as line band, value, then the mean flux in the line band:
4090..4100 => 0.06 mag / 54.7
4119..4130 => 0.06 mag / 53.8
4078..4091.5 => 0.02 mag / 56.6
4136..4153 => 0.00 mag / 56.8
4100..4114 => 0.02 mag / 56.1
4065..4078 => 0.01 mag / 57.5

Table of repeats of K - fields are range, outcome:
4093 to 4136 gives 59.14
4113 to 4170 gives 59.36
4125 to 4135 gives 55.04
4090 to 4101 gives 55.26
